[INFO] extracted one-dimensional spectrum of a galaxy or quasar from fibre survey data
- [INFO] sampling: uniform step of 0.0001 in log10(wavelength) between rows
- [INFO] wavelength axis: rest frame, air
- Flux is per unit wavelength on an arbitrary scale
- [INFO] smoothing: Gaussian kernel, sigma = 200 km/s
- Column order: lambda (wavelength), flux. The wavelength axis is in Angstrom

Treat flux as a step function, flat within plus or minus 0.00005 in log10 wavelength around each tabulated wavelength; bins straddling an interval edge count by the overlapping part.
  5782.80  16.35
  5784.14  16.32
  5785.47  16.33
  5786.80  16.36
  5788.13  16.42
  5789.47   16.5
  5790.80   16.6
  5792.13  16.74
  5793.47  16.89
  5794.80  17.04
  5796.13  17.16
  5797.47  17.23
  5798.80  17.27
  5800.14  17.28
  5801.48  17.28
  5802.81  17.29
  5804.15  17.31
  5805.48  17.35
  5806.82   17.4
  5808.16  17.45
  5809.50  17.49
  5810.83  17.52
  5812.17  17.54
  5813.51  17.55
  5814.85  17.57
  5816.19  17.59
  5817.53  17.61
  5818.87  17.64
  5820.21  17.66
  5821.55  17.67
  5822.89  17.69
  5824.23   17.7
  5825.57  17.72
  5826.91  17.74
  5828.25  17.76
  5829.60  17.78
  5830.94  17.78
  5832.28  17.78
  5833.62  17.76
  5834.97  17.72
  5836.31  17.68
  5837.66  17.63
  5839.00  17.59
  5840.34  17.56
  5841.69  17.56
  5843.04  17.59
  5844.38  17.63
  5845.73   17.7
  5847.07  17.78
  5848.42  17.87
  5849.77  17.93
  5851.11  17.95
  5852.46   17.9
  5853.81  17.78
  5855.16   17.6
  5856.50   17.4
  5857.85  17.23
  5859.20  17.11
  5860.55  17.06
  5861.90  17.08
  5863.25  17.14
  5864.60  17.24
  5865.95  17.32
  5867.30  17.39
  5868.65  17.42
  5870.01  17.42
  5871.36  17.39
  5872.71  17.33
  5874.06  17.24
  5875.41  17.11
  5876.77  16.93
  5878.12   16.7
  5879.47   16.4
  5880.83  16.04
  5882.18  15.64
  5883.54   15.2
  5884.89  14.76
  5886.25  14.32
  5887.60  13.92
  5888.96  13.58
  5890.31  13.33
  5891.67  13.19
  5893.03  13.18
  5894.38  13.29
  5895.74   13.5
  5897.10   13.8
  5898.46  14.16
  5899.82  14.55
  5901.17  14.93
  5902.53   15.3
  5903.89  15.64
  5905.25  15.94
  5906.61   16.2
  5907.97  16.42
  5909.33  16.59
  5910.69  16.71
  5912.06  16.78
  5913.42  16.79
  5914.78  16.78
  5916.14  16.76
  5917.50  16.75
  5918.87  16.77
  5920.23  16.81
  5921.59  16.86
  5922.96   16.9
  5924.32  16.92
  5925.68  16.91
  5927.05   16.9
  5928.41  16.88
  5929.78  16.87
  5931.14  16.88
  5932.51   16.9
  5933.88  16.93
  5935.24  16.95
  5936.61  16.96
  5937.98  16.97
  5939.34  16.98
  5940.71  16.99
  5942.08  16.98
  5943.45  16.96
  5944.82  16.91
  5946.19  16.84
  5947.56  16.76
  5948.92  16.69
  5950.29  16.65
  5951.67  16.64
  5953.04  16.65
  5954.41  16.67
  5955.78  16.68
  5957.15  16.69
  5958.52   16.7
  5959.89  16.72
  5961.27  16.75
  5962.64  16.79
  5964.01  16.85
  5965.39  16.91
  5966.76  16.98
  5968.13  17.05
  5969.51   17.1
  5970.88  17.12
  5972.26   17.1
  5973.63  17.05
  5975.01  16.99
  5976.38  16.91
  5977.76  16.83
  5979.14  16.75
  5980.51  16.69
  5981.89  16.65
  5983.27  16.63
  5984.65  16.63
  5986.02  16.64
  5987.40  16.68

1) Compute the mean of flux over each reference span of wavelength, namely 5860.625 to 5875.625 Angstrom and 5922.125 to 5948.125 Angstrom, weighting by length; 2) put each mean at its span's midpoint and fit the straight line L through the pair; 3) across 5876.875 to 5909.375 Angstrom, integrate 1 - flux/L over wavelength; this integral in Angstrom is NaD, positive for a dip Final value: 4.33 Angstrom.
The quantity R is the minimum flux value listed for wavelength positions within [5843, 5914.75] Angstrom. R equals 13.18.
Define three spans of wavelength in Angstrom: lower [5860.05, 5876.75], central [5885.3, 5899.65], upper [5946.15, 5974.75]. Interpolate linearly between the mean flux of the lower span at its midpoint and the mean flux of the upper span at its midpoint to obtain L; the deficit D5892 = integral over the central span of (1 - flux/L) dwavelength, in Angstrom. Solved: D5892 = 2.9 Angstrom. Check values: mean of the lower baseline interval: 17.2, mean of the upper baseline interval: 16.8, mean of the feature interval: 13.7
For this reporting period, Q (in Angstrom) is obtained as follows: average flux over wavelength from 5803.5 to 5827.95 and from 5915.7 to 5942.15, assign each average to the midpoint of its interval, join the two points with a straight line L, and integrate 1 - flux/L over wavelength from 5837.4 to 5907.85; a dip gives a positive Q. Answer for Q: 3.9 Angstrom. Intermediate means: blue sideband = 17.6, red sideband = 16.9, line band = 16.3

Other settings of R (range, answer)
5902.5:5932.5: 15.3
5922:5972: 16.64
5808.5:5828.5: 17.49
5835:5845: 17.56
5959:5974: 16.72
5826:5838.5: 17.63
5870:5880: 16.4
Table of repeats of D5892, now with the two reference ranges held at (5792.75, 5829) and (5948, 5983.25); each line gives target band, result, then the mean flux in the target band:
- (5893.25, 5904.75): 1.8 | 14.4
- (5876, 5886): 0.7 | 15.9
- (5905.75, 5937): 0.4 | 16.8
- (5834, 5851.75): -0.4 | 17.7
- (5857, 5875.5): 0.0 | 17.3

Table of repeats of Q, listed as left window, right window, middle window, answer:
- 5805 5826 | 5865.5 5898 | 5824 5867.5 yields -2.6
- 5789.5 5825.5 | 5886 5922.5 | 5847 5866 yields -1.4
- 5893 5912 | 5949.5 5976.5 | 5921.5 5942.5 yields -1.3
